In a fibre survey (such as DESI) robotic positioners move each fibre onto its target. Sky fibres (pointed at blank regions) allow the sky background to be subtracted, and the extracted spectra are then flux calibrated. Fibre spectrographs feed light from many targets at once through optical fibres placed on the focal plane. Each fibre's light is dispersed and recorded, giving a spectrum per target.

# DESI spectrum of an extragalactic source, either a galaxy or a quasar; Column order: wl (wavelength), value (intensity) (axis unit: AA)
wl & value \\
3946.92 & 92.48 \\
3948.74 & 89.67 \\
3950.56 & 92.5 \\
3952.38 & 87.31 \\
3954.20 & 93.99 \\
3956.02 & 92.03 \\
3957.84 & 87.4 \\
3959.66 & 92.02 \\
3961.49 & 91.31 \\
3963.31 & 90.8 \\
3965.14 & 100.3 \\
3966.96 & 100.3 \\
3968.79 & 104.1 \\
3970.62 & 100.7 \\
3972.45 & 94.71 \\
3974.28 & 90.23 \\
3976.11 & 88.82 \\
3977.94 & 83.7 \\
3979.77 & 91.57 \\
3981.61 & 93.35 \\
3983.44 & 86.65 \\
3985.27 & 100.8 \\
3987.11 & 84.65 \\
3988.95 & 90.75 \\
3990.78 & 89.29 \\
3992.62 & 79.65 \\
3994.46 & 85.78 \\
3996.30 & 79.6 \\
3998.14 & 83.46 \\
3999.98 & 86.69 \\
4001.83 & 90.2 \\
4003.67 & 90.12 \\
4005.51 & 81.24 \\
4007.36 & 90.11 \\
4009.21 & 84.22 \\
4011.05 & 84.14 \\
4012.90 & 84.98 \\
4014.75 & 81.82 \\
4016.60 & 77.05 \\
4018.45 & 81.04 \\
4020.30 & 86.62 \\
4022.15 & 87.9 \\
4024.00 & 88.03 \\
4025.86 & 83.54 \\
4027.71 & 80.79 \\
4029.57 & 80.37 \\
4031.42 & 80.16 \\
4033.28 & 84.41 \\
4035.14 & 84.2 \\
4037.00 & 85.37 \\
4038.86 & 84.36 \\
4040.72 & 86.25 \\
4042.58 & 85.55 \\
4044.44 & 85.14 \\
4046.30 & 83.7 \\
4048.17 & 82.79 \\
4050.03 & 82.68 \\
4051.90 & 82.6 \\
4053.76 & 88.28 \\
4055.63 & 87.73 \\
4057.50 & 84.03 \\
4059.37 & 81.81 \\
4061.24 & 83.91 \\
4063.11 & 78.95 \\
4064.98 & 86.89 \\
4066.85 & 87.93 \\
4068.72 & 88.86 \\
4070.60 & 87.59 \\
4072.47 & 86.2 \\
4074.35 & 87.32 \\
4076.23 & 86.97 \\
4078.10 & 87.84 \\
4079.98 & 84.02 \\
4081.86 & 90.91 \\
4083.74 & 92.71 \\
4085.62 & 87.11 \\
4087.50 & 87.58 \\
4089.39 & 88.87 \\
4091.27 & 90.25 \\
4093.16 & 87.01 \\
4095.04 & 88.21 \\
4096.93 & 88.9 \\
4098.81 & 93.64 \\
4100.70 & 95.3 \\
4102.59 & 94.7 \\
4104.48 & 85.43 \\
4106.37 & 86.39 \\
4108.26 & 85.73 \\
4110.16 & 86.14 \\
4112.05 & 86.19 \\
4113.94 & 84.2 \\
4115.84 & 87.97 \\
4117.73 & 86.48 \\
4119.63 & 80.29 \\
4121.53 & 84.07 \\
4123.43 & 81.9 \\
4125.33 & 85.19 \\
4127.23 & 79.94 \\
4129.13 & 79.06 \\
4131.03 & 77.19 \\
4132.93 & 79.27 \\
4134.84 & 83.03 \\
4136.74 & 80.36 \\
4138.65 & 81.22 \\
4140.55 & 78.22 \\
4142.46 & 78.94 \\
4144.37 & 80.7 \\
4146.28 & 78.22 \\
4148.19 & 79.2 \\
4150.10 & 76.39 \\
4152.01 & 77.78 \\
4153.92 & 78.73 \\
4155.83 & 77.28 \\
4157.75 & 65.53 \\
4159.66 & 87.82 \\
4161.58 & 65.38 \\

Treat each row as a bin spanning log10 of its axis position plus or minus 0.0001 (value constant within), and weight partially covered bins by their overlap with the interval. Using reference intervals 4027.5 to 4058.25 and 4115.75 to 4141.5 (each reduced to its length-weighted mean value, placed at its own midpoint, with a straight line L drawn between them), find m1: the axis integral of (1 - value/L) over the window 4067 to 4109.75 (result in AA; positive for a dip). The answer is -3.1 AA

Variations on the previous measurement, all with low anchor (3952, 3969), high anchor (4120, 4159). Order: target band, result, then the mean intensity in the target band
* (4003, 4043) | 2.0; 84.1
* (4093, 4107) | -1.3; 90.2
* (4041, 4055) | 0.3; 84.6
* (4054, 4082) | -0.3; 86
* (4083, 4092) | -0.6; 89.2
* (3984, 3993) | 0.2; 89.5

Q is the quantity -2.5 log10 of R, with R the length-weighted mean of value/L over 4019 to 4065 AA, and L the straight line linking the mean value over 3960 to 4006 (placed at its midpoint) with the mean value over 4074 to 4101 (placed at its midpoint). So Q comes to 0.07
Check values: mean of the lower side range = 90.4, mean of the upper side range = 89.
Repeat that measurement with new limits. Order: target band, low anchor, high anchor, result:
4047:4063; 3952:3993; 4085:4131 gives 0.060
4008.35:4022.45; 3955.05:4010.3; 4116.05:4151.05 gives 0.061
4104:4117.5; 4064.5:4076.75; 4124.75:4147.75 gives -0.041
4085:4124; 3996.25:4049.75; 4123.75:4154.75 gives -0.083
